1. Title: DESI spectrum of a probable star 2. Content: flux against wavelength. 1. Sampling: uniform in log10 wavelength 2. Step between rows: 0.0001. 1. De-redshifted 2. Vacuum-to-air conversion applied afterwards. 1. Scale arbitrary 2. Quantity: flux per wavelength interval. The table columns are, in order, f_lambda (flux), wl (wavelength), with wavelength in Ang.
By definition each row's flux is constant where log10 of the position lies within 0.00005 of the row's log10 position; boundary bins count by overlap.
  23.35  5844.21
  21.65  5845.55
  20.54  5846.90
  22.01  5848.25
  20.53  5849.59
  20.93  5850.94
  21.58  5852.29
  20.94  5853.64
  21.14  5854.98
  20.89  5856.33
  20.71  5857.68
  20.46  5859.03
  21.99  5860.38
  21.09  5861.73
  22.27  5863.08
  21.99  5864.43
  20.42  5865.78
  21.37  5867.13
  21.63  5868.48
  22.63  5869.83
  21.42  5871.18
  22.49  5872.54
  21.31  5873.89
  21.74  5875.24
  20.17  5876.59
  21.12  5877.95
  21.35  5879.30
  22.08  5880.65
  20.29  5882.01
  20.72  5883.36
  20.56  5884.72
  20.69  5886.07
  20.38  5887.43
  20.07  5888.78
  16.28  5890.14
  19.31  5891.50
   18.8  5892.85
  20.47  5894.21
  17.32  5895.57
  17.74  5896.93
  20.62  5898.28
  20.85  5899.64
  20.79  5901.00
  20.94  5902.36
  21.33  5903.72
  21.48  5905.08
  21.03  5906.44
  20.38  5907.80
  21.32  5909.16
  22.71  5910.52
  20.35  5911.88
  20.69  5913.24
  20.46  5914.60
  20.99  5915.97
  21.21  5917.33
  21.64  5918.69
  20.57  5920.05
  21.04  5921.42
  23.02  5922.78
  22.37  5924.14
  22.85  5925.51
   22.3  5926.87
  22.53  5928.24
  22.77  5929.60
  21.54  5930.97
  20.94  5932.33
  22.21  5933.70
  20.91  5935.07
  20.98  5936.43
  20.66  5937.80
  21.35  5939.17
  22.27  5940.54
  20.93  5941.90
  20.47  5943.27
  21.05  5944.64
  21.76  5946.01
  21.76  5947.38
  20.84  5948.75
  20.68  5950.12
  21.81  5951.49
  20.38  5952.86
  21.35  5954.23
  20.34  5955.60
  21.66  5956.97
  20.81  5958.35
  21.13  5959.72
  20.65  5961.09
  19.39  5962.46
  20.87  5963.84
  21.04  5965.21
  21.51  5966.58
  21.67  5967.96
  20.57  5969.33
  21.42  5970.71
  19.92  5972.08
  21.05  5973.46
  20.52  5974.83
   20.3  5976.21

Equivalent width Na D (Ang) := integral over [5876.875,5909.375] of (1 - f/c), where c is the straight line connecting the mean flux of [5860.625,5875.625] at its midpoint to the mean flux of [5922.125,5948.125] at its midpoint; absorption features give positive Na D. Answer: 2.2 Ang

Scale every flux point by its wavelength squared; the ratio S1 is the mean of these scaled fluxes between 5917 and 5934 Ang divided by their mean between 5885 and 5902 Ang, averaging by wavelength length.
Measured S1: 1.1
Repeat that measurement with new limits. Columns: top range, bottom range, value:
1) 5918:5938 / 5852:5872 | 1.04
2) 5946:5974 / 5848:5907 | 1.04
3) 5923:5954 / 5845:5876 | 1.03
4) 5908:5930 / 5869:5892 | 1.06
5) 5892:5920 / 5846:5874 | 0.98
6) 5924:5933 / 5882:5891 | 1.14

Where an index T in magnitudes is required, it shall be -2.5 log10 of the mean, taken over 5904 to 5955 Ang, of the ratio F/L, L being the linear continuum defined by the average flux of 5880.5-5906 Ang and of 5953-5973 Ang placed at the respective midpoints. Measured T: -0.05 mag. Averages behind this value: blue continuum 20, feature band 21.4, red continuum 20.9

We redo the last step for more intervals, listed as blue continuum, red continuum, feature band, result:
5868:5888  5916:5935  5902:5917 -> 0.030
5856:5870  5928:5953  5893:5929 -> 0.018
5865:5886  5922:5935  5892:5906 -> 0.086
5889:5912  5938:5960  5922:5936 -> -0.072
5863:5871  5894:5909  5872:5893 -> 0.030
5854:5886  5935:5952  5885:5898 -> 0.116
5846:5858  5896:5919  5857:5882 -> -0.023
